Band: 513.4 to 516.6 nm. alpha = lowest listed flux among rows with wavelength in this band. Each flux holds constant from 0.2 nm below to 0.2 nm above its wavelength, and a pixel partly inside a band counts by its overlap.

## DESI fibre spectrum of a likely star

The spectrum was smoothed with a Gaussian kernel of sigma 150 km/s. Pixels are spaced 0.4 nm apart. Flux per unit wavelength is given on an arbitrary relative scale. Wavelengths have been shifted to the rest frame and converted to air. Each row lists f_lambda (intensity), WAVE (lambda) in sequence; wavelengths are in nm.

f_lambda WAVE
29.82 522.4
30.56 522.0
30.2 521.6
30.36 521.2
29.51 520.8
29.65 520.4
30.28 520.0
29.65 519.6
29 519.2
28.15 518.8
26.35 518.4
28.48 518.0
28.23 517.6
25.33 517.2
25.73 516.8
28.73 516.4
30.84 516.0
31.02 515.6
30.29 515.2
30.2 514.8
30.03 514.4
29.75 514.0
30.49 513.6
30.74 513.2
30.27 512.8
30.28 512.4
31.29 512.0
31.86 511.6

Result 28.73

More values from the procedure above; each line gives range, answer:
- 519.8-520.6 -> 29.65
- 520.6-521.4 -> 29.51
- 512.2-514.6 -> 29.75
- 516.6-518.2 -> 25.33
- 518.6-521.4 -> 28.15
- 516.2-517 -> 25.73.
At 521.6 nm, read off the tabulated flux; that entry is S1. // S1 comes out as 30.2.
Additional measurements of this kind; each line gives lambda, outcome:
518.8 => 28.15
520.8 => 29.51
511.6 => 31.86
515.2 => 30.29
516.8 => 25.73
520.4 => 29.65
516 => 30.84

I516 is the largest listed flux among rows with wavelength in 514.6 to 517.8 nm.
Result 31.02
